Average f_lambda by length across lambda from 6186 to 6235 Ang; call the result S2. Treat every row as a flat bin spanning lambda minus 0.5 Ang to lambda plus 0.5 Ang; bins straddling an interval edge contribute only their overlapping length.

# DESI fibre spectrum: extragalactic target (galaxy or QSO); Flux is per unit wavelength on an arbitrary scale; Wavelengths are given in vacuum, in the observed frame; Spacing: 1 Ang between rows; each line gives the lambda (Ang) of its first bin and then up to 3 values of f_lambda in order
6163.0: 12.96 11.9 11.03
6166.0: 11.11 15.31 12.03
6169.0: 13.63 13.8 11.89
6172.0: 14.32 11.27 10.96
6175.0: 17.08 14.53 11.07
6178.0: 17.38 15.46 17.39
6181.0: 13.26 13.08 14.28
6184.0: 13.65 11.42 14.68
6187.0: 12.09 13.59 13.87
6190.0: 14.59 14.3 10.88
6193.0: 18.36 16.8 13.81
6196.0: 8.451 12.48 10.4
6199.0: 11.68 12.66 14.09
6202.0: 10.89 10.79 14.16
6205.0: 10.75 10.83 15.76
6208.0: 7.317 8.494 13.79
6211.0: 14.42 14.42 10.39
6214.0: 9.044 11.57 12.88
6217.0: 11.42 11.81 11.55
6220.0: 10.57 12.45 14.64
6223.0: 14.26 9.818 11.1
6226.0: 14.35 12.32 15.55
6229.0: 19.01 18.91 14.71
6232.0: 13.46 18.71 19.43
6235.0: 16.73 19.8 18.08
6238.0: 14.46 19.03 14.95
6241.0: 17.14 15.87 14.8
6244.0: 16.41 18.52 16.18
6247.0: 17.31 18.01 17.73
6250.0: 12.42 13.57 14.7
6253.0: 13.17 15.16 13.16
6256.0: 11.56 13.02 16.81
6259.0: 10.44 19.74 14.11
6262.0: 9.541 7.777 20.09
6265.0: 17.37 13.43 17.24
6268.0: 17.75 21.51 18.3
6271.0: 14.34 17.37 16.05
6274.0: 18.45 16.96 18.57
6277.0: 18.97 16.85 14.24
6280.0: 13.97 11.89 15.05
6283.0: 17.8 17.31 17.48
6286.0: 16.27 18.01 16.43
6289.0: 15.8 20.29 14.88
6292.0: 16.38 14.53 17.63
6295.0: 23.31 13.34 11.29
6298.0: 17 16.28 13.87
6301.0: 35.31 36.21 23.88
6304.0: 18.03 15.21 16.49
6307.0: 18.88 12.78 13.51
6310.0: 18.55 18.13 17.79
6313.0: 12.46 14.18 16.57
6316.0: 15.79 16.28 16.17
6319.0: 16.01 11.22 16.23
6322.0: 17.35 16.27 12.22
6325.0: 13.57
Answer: 13.1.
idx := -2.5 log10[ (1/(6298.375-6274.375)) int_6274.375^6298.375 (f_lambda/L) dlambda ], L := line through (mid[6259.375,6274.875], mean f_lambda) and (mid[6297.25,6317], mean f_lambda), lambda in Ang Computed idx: 0.05 mag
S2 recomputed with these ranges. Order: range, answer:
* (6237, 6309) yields 16.6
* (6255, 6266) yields 14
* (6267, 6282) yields 16.8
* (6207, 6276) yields 14.8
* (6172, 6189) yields 13.8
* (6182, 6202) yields 13.2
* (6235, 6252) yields 16.5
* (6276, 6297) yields 16.4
